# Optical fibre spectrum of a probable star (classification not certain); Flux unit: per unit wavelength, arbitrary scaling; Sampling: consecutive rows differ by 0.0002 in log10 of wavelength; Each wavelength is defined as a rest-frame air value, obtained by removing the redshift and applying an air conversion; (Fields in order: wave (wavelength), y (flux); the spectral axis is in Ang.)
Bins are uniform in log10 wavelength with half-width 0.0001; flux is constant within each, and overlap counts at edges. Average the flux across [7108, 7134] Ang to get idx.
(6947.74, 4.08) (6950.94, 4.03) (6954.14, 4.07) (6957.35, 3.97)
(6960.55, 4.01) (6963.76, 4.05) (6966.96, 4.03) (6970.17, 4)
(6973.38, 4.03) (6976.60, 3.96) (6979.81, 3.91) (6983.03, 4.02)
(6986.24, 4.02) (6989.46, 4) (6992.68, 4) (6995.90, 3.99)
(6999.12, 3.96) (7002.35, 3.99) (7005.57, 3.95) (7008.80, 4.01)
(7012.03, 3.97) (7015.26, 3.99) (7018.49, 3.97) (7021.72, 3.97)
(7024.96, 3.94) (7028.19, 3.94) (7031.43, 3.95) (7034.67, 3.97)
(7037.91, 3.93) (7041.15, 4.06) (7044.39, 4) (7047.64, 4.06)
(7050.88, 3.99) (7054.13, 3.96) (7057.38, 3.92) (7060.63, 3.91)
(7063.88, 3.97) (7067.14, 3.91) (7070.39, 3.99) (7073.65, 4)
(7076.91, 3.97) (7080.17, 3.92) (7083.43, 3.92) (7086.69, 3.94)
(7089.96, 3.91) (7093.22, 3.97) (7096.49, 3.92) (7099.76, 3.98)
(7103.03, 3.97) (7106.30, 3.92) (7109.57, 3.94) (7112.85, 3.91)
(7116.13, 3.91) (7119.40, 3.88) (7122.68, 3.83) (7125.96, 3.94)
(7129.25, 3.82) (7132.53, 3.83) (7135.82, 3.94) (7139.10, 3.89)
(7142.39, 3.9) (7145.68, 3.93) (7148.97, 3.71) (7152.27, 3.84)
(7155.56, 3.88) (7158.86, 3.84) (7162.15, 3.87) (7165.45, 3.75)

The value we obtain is 3.88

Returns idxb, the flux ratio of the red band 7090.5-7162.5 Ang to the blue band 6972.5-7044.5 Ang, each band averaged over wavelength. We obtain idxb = 0.98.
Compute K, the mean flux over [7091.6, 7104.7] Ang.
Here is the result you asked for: 3.96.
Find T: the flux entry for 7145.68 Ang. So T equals 3.93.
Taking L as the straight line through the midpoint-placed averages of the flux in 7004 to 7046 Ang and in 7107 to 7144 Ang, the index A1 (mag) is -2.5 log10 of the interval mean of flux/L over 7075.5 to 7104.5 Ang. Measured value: -0.01 mag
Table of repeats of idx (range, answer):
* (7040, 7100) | 3.96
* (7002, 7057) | 3.98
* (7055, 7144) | 3.92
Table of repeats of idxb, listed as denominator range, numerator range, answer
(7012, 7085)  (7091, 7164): 0.98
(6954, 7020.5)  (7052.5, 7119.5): 0.99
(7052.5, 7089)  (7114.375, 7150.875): 0.98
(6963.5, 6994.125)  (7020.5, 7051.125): 1.00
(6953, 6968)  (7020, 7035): 0.98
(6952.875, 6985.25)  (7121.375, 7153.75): 0.96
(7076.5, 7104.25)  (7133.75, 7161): 0.98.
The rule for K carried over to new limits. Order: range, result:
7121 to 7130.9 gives 3.86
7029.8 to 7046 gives 3.98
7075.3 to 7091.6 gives 3.93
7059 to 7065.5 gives 3.94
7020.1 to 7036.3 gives 3.95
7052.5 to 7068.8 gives 3.93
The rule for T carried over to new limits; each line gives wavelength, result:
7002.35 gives 3.99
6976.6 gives 3.96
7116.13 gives 3.91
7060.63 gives 3.91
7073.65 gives 4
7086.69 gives 3.94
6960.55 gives 4.01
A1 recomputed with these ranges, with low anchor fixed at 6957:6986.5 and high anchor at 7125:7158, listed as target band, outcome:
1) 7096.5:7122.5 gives -0.01 mag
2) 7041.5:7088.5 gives -0.01 mag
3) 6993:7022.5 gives 0.00 mag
